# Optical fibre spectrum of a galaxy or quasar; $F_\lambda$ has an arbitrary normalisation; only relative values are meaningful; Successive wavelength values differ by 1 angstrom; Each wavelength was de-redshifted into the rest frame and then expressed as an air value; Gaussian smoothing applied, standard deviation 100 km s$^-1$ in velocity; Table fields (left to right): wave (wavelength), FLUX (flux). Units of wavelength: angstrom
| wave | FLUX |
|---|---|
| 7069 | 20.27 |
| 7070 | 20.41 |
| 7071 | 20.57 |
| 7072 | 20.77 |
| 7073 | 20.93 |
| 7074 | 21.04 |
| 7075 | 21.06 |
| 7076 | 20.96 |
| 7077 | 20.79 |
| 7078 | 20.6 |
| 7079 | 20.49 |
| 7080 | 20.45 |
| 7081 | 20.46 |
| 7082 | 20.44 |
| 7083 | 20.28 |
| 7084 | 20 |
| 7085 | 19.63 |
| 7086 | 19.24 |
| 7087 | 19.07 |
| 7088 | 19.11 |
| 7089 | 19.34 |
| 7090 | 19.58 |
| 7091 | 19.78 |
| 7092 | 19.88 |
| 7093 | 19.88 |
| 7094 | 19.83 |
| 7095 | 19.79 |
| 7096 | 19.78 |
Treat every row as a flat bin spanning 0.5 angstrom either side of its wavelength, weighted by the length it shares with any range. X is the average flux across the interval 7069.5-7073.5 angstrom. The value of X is 20.7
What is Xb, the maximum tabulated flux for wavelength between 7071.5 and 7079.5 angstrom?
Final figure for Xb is 21.06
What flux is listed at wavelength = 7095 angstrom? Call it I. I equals 19.79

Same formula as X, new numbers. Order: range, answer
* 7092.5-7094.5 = 19.9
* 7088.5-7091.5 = 19.6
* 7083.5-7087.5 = 19.5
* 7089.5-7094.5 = 19.8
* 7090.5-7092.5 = 19.8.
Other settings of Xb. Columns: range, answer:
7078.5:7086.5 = 20.49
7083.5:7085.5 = 20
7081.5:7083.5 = 20.44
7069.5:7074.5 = 21.04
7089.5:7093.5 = 19.88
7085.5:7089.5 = 19.34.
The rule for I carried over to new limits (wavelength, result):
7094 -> 19.83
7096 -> 19.78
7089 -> 19.34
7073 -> 20.93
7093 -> 19.88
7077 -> 20.79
